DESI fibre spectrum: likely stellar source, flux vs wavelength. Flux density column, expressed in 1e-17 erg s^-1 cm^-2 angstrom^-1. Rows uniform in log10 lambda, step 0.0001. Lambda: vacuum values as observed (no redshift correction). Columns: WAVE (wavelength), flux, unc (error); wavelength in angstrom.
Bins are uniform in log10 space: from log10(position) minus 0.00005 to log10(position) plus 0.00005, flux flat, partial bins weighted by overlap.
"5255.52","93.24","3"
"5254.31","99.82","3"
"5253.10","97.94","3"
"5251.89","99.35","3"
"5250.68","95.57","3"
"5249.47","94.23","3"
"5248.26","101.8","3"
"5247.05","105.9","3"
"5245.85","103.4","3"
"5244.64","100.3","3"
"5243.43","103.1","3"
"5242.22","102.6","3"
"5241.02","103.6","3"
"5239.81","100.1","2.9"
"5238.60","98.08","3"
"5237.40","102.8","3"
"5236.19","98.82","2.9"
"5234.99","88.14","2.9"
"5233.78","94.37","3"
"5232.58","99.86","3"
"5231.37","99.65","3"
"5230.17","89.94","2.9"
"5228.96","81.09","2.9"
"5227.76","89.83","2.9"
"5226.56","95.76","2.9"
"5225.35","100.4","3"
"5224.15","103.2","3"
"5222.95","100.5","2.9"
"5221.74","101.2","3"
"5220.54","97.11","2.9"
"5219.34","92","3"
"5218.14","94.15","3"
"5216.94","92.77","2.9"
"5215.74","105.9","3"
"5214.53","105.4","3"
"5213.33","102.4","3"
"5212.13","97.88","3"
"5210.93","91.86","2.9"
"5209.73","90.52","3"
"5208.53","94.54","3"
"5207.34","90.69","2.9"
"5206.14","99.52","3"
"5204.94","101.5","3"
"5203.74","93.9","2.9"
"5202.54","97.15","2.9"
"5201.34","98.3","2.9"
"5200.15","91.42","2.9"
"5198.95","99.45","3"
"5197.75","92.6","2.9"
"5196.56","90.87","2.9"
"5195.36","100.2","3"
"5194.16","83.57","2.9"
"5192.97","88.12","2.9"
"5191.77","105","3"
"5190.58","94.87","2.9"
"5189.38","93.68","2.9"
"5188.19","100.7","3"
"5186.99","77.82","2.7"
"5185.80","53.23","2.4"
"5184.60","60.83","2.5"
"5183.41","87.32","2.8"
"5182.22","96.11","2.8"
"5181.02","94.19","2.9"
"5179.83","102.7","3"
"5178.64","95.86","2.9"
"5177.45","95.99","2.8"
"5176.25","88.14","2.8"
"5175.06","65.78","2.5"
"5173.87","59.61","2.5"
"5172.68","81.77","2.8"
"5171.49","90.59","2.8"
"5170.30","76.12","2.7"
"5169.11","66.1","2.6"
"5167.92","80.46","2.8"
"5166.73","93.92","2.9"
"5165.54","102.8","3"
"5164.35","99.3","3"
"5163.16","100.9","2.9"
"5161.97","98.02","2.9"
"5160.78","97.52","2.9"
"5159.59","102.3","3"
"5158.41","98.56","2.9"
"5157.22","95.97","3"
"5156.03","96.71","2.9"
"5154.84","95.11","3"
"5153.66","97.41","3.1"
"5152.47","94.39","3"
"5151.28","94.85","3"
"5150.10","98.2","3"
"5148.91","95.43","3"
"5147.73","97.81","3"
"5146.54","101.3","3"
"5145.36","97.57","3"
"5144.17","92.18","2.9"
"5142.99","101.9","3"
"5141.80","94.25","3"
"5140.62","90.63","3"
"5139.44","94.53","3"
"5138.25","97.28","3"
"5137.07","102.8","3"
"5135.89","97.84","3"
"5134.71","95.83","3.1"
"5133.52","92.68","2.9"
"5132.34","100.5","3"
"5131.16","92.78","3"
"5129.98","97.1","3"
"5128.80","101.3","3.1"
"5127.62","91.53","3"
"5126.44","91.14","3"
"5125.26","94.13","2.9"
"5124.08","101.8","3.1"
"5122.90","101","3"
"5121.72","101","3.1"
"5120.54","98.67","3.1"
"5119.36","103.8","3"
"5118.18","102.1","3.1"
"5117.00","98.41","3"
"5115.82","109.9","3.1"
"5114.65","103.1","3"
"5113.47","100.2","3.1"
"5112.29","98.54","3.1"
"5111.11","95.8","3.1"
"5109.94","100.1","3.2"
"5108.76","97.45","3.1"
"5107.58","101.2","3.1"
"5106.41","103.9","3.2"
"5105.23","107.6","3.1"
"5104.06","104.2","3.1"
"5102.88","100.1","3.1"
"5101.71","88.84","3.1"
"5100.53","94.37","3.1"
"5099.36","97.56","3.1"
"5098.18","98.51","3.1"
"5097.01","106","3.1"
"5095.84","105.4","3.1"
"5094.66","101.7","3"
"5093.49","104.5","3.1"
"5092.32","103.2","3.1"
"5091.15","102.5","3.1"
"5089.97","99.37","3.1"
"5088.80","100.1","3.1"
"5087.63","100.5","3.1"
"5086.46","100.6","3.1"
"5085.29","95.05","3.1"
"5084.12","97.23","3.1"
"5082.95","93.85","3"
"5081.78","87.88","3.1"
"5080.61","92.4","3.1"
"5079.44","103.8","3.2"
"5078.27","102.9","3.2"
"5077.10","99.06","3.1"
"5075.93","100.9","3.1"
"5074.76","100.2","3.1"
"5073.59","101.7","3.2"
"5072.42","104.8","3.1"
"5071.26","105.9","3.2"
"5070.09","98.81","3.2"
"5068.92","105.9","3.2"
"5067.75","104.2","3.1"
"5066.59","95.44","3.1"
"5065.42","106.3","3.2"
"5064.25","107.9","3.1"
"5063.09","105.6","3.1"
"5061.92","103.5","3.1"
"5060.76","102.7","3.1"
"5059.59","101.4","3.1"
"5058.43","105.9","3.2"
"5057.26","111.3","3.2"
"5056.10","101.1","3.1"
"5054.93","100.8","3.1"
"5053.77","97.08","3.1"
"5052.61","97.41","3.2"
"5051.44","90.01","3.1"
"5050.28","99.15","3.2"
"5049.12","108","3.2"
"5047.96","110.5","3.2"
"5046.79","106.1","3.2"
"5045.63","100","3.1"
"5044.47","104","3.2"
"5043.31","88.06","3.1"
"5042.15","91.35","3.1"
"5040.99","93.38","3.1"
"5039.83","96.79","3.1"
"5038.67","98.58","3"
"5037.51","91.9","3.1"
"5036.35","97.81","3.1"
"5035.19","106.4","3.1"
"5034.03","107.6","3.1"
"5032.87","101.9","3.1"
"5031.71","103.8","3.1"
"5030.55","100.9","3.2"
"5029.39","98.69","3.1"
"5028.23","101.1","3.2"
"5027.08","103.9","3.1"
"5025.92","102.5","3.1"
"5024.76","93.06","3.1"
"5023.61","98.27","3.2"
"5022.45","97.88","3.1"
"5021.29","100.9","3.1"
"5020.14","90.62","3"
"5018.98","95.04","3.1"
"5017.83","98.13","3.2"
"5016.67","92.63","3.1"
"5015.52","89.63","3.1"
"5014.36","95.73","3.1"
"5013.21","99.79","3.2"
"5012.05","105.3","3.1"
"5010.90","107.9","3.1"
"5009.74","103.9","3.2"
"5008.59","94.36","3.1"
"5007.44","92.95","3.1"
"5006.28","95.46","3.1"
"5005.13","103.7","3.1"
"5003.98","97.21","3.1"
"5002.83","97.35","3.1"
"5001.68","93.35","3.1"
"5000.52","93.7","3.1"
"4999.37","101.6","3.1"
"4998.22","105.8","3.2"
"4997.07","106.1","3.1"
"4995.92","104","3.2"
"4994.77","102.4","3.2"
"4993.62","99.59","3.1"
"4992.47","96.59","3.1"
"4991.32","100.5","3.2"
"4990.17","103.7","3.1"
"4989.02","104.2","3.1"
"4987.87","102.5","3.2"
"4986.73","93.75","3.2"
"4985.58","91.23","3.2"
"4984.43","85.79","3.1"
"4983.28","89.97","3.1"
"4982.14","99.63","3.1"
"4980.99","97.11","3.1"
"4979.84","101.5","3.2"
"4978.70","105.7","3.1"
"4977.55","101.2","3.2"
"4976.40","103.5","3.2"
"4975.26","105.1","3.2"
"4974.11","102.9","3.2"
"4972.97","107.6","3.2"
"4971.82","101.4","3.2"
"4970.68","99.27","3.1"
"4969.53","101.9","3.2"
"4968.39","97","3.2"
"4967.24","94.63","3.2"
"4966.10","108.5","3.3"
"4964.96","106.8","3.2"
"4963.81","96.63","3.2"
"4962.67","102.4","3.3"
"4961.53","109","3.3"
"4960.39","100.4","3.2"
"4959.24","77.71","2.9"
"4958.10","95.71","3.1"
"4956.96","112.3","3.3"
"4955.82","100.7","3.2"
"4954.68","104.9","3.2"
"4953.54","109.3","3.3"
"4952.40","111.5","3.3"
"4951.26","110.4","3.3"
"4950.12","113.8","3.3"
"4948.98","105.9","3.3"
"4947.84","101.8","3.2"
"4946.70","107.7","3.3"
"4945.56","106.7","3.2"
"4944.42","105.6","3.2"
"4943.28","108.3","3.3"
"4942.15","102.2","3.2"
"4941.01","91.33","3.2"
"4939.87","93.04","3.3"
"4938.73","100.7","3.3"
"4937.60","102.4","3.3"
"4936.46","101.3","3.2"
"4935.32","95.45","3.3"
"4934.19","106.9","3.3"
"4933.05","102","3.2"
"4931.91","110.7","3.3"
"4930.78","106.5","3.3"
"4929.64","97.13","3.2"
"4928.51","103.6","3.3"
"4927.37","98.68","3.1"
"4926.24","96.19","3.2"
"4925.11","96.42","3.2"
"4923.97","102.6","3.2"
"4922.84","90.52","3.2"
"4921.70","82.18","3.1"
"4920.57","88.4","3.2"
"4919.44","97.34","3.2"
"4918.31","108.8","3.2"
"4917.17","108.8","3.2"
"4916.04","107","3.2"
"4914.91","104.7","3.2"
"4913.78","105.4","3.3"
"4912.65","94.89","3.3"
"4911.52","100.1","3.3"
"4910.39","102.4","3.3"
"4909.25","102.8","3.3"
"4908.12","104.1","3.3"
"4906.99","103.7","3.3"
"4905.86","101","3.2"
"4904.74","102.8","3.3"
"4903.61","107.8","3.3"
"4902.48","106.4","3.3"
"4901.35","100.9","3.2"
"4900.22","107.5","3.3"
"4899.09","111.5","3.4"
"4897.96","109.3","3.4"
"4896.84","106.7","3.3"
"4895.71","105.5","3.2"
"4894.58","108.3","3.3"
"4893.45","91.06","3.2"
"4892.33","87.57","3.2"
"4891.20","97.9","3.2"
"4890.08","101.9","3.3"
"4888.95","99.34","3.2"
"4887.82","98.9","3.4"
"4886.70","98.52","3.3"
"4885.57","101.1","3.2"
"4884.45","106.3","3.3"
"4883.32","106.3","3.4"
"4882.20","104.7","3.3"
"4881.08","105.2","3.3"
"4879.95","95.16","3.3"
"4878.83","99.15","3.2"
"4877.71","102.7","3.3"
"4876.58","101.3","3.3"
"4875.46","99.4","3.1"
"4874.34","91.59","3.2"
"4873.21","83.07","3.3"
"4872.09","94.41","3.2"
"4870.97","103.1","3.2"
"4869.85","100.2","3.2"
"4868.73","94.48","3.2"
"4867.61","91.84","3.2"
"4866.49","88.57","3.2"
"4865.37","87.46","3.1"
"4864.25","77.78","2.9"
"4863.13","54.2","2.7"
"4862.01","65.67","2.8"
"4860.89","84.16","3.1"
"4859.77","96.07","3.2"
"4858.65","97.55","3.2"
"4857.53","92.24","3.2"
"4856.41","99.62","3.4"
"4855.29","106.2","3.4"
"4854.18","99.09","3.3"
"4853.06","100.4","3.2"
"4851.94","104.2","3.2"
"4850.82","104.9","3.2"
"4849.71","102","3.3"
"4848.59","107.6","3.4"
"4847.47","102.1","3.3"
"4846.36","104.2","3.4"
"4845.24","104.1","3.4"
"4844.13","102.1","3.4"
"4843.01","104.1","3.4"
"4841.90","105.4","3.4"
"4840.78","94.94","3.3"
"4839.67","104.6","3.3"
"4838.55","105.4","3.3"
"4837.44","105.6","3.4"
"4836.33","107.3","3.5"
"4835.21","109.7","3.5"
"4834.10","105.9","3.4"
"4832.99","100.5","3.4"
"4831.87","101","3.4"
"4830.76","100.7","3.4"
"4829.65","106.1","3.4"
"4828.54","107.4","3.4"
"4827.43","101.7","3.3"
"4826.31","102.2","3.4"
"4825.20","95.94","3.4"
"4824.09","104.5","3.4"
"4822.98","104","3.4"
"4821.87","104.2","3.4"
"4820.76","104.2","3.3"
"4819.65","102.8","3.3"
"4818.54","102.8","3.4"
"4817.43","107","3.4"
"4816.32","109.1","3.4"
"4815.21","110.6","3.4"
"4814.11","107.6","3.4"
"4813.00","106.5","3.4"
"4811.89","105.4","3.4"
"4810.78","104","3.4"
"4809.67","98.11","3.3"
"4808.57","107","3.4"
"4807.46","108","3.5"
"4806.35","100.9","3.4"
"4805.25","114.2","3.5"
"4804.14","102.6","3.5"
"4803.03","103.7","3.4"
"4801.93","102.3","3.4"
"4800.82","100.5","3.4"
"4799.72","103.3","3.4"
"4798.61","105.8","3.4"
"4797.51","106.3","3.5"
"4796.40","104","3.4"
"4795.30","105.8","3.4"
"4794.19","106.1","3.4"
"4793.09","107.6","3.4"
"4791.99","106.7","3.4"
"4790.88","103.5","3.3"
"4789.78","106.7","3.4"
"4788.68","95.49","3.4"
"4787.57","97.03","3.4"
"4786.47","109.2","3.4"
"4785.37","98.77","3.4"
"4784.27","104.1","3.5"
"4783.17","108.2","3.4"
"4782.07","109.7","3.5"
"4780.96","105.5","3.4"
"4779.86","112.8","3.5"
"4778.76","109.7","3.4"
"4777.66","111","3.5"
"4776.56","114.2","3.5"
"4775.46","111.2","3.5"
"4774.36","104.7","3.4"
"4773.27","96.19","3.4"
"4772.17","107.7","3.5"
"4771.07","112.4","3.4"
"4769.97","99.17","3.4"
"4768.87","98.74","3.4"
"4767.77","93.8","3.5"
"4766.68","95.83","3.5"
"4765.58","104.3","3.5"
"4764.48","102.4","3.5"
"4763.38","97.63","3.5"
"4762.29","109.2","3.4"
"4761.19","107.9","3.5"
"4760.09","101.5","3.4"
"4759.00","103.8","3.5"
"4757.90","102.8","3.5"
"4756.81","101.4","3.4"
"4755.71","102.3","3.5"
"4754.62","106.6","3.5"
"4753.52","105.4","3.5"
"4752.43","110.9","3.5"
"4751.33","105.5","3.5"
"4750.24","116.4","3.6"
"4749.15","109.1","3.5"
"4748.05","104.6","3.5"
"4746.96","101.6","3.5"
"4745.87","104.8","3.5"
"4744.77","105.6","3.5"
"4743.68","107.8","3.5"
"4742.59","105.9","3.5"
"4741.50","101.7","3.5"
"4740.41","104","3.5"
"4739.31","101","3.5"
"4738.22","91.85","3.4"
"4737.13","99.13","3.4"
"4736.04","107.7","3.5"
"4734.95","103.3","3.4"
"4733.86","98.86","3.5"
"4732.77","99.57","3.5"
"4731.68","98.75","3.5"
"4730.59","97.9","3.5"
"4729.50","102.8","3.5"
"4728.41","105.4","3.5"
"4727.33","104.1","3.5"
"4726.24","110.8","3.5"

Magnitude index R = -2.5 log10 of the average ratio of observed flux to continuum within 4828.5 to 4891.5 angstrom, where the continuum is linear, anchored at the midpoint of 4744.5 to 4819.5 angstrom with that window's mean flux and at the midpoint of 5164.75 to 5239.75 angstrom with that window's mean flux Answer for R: 0.05 mag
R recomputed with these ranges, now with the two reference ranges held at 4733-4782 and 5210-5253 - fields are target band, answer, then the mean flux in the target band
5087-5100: -0.02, 102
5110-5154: 0.02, 97.9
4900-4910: -0.02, 104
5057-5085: -0.01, 101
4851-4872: 0.13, 91.6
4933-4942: 0.03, 99.1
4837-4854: 0.00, 103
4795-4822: -0.01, 105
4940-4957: -0.04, 106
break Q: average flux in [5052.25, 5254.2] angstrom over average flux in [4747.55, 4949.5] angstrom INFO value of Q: 0.95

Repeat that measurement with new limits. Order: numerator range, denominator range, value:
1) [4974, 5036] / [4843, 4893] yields 1.03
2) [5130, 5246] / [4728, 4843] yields 0.90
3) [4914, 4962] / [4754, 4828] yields 0.97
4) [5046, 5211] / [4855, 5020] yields 0.97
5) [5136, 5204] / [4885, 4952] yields 0.90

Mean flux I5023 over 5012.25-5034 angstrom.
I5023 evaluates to 98.4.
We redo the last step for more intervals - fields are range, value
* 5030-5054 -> 99.6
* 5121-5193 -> 92.6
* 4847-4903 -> 97.6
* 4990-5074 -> 100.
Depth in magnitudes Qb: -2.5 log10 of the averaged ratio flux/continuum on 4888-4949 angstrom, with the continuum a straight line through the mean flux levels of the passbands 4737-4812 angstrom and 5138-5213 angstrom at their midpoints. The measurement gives -0.02 mag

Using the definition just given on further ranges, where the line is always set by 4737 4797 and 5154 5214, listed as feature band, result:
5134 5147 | -0.050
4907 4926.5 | 0.000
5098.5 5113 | -0.061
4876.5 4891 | -0.007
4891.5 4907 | -0.034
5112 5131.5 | -0.070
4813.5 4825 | -0.026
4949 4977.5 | -0.052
